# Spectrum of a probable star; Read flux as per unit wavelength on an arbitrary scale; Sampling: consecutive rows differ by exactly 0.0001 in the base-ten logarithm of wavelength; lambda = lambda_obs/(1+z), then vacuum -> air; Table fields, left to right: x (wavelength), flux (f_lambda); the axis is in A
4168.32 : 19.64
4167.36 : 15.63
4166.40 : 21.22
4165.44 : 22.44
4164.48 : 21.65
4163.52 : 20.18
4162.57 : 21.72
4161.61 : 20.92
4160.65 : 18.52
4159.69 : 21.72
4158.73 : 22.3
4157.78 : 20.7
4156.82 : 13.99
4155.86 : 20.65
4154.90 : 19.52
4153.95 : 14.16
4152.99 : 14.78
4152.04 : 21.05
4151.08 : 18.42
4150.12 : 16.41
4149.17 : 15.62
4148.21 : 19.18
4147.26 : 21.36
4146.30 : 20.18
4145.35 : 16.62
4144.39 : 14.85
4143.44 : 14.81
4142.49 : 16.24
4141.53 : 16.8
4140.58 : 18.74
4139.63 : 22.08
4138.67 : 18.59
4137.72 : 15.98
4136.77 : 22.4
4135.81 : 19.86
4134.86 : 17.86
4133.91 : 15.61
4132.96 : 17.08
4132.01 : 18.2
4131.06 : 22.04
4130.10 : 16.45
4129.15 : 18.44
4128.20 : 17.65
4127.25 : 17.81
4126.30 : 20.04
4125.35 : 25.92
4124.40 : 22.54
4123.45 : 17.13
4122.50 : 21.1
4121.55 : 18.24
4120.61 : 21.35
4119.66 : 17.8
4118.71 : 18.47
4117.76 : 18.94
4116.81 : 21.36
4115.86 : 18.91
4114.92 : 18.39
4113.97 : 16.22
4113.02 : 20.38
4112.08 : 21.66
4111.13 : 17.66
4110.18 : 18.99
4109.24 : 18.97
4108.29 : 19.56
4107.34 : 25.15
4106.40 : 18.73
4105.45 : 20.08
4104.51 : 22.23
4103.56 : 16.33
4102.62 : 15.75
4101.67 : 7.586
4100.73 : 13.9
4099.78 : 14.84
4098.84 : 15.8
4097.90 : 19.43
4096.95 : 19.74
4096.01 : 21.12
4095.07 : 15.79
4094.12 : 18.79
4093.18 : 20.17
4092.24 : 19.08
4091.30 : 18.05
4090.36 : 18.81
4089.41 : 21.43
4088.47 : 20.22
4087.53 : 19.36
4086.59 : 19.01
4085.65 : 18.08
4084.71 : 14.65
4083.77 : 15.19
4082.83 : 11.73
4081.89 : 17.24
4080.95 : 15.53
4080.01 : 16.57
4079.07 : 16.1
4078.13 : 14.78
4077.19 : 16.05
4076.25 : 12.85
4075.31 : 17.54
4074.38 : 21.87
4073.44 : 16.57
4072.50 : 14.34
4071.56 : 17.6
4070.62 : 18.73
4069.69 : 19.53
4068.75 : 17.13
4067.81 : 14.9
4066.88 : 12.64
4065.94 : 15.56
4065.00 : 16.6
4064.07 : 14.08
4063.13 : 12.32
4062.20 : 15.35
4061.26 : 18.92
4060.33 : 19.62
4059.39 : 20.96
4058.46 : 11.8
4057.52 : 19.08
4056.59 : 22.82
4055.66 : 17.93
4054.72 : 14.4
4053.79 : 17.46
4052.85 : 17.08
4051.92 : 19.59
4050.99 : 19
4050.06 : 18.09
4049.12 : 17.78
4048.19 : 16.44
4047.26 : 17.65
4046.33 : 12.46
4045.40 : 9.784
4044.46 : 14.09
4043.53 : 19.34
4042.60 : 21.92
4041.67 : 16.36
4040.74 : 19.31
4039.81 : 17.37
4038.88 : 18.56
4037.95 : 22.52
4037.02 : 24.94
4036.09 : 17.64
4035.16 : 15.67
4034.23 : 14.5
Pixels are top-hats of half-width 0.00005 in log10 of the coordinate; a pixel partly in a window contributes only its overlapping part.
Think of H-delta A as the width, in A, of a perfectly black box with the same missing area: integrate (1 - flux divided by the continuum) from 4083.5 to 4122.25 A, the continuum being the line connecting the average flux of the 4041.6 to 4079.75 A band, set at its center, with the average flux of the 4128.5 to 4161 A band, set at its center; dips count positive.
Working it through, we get -2.1 A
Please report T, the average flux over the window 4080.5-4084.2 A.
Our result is 14.9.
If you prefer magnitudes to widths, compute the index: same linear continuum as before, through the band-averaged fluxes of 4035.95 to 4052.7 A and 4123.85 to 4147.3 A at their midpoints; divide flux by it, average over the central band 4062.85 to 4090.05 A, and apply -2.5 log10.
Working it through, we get 0.104 mag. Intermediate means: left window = 17.9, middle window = 16.5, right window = 18.7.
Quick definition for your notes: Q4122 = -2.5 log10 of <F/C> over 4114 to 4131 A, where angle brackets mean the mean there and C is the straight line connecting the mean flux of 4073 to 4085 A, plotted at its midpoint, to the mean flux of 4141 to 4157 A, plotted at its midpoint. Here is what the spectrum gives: -0.15 mag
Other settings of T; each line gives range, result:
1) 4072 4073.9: 15.4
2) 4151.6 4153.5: 17.8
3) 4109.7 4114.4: 19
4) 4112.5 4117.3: 19.1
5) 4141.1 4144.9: 15.7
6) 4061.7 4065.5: 14.6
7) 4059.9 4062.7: 17.9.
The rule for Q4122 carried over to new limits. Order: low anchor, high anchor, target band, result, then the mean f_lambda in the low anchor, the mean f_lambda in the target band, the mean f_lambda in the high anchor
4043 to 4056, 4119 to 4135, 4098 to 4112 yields 0.043 mag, 16.5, 17.7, 19.2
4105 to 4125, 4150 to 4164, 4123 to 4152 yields 0.046 mag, 19.6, 18.5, 19.1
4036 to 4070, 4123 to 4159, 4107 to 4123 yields -0.083 mag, 17.3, 19.5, 18.5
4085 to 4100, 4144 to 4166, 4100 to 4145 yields 0.017 mag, 18.8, 18.6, 19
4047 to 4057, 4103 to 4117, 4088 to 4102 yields 0.083 mag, 18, 17.8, 19.6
